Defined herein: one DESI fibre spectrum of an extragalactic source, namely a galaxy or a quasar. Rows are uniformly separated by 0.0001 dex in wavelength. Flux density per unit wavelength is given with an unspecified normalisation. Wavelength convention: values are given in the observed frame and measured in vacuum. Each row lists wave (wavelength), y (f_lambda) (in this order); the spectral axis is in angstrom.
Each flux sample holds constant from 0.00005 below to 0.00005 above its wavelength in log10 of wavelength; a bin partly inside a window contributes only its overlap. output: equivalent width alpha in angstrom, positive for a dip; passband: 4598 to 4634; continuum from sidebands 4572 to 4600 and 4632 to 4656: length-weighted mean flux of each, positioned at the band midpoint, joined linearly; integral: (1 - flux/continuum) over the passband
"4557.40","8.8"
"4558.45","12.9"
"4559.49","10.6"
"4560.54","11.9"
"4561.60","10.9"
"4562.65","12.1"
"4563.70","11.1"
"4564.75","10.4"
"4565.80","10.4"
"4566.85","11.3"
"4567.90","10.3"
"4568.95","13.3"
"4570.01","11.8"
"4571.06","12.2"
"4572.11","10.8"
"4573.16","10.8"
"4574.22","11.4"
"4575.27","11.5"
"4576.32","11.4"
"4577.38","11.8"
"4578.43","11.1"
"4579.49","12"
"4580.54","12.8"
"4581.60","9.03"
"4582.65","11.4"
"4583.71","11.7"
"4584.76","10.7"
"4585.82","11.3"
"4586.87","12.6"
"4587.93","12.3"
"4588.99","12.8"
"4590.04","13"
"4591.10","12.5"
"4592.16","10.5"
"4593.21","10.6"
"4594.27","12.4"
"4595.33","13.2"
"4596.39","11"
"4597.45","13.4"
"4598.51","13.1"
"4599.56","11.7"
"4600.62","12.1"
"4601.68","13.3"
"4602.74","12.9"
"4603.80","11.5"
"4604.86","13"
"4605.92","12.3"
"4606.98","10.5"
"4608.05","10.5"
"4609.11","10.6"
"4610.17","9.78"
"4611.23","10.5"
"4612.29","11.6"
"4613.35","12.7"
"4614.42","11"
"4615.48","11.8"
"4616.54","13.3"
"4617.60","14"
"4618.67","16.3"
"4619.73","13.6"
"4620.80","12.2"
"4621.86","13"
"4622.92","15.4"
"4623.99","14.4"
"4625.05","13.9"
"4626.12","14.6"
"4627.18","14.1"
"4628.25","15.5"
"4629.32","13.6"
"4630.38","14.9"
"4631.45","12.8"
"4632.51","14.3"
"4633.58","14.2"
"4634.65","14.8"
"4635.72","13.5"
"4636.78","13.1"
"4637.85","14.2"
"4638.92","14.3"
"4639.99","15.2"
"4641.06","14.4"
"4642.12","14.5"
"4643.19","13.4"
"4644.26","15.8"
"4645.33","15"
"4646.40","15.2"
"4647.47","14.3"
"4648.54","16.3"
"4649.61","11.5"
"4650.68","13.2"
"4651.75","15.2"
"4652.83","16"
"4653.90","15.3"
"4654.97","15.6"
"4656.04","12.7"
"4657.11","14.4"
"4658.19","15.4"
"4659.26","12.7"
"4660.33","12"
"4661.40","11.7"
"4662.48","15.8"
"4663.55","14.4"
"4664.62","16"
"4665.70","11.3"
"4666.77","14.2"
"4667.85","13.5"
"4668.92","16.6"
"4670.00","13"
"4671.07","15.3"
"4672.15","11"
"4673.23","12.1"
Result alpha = 0.73 angstrom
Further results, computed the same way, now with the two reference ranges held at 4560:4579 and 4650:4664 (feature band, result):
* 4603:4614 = 1.1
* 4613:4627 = -0.6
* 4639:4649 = -0.8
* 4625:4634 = -0.6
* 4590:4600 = 0.1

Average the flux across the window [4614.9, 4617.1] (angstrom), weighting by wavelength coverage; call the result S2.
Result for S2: 12.6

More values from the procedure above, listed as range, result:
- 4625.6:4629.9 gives 14.5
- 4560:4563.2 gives 11.6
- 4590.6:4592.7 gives 11.5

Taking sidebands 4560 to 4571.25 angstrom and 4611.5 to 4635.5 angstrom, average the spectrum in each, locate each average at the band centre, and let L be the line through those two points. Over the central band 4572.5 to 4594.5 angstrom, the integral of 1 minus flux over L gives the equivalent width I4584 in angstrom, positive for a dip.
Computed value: 0.9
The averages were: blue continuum 11.4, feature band 11.6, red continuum 13.7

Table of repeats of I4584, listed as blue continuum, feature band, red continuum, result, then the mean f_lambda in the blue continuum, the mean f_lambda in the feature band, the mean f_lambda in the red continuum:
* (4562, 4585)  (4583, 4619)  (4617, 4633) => 2.21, 11.3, 12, 14.2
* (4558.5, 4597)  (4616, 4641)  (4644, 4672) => -1.66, 11.5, 14.1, 14.3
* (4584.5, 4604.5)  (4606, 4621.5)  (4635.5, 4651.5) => 1.17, 12.2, 12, 14.3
